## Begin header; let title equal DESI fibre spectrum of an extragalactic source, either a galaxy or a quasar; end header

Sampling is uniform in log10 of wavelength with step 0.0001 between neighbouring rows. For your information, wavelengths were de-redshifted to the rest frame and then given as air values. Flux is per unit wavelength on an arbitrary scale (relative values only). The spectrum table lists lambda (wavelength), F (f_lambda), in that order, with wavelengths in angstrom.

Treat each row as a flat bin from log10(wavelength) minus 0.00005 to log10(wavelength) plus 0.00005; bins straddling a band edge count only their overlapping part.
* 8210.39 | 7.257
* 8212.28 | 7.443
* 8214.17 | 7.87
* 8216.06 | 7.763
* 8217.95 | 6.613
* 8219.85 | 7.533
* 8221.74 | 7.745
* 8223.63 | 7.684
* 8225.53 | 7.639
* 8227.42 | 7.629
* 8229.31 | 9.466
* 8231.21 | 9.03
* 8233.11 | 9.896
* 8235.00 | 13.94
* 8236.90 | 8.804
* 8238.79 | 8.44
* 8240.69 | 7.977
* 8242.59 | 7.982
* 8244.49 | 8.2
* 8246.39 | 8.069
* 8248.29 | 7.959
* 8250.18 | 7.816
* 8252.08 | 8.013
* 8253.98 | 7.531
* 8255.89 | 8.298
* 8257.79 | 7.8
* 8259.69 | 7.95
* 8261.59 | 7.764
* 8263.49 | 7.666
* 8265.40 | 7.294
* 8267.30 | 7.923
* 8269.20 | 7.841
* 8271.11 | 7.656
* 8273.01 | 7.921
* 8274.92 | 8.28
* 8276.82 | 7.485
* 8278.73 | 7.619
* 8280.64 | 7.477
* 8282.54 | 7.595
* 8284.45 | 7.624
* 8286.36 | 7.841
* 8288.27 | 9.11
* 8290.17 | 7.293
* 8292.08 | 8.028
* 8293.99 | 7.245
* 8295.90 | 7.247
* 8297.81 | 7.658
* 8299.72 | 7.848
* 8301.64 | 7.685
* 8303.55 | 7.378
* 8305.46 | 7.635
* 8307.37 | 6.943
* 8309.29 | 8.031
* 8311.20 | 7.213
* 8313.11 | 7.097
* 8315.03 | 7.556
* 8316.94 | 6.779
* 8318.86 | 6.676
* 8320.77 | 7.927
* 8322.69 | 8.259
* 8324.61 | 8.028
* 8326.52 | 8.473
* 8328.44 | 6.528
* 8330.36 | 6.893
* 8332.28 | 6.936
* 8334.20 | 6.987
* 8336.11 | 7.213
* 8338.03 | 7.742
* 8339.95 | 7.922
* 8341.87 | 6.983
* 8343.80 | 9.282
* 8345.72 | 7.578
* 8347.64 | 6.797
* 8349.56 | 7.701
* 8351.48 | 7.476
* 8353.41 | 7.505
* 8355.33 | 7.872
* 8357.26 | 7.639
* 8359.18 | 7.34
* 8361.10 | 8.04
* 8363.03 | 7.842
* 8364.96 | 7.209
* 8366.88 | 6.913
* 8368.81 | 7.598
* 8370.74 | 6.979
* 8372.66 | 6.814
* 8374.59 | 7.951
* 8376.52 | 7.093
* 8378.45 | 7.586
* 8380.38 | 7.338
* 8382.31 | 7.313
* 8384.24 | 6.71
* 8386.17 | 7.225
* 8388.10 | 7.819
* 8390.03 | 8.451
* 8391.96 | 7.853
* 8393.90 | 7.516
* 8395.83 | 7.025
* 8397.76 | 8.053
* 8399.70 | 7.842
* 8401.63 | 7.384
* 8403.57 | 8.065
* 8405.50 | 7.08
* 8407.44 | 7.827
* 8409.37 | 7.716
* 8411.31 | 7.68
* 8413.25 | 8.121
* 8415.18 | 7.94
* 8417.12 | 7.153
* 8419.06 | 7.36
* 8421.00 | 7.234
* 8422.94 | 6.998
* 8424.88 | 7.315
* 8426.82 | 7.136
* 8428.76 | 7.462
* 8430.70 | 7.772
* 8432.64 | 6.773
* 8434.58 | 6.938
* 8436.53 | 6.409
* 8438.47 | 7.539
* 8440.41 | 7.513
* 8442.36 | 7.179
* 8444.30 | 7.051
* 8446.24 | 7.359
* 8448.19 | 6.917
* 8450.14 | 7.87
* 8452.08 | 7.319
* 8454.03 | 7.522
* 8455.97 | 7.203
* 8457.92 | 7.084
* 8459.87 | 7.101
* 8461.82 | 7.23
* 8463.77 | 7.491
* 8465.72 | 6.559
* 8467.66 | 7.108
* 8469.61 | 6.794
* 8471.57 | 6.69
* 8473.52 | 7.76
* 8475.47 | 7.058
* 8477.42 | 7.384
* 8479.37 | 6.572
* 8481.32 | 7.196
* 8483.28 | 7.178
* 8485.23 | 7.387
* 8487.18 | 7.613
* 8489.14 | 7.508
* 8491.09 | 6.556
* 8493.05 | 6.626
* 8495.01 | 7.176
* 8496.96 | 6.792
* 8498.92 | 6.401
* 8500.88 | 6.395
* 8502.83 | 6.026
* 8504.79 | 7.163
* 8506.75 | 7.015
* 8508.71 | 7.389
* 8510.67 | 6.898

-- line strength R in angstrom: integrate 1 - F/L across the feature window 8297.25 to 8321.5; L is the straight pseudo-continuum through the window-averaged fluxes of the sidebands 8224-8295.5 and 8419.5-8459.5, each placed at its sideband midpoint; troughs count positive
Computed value 1.5 angstrom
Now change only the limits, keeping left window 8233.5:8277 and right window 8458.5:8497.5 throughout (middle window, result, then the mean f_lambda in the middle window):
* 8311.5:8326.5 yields 0.7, 7.53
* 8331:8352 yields 0.8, 7.5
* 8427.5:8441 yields 0.2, 7.19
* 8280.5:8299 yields 0.8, 7.73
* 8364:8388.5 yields 1.1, 7.26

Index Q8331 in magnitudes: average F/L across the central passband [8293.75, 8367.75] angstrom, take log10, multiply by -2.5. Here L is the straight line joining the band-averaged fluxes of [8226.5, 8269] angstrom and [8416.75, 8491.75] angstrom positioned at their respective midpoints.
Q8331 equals 0.06 mag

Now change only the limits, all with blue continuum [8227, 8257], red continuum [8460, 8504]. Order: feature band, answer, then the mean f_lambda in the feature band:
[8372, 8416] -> 0.003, 7.59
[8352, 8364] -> 0.025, 7.69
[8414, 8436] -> 0.018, 7.27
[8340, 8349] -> 0.039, 7.69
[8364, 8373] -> 0.097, 7.13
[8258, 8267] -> 0.114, 7.7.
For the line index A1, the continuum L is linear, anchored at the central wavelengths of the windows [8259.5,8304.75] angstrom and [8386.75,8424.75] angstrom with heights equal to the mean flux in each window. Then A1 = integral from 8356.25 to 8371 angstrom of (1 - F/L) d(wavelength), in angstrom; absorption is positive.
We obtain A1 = 0.4 angstrom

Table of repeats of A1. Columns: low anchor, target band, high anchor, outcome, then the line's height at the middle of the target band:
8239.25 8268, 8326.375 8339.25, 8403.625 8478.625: 0.8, 7.64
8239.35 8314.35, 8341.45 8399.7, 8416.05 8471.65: -0.8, 7.43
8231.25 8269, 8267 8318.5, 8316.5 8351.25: 2.1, 7.93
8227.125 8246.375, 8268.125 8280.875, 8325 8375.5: 1.2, 8.58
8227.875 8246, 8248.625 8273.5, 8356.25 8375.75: 3.0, 8.88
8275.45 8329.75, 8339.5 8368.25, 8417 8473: -0.6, 7.44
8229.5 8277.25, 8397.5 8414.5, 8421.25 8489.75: -0.6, 7.47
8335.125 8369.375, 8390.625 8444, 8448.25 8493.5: -0.6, 7.36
